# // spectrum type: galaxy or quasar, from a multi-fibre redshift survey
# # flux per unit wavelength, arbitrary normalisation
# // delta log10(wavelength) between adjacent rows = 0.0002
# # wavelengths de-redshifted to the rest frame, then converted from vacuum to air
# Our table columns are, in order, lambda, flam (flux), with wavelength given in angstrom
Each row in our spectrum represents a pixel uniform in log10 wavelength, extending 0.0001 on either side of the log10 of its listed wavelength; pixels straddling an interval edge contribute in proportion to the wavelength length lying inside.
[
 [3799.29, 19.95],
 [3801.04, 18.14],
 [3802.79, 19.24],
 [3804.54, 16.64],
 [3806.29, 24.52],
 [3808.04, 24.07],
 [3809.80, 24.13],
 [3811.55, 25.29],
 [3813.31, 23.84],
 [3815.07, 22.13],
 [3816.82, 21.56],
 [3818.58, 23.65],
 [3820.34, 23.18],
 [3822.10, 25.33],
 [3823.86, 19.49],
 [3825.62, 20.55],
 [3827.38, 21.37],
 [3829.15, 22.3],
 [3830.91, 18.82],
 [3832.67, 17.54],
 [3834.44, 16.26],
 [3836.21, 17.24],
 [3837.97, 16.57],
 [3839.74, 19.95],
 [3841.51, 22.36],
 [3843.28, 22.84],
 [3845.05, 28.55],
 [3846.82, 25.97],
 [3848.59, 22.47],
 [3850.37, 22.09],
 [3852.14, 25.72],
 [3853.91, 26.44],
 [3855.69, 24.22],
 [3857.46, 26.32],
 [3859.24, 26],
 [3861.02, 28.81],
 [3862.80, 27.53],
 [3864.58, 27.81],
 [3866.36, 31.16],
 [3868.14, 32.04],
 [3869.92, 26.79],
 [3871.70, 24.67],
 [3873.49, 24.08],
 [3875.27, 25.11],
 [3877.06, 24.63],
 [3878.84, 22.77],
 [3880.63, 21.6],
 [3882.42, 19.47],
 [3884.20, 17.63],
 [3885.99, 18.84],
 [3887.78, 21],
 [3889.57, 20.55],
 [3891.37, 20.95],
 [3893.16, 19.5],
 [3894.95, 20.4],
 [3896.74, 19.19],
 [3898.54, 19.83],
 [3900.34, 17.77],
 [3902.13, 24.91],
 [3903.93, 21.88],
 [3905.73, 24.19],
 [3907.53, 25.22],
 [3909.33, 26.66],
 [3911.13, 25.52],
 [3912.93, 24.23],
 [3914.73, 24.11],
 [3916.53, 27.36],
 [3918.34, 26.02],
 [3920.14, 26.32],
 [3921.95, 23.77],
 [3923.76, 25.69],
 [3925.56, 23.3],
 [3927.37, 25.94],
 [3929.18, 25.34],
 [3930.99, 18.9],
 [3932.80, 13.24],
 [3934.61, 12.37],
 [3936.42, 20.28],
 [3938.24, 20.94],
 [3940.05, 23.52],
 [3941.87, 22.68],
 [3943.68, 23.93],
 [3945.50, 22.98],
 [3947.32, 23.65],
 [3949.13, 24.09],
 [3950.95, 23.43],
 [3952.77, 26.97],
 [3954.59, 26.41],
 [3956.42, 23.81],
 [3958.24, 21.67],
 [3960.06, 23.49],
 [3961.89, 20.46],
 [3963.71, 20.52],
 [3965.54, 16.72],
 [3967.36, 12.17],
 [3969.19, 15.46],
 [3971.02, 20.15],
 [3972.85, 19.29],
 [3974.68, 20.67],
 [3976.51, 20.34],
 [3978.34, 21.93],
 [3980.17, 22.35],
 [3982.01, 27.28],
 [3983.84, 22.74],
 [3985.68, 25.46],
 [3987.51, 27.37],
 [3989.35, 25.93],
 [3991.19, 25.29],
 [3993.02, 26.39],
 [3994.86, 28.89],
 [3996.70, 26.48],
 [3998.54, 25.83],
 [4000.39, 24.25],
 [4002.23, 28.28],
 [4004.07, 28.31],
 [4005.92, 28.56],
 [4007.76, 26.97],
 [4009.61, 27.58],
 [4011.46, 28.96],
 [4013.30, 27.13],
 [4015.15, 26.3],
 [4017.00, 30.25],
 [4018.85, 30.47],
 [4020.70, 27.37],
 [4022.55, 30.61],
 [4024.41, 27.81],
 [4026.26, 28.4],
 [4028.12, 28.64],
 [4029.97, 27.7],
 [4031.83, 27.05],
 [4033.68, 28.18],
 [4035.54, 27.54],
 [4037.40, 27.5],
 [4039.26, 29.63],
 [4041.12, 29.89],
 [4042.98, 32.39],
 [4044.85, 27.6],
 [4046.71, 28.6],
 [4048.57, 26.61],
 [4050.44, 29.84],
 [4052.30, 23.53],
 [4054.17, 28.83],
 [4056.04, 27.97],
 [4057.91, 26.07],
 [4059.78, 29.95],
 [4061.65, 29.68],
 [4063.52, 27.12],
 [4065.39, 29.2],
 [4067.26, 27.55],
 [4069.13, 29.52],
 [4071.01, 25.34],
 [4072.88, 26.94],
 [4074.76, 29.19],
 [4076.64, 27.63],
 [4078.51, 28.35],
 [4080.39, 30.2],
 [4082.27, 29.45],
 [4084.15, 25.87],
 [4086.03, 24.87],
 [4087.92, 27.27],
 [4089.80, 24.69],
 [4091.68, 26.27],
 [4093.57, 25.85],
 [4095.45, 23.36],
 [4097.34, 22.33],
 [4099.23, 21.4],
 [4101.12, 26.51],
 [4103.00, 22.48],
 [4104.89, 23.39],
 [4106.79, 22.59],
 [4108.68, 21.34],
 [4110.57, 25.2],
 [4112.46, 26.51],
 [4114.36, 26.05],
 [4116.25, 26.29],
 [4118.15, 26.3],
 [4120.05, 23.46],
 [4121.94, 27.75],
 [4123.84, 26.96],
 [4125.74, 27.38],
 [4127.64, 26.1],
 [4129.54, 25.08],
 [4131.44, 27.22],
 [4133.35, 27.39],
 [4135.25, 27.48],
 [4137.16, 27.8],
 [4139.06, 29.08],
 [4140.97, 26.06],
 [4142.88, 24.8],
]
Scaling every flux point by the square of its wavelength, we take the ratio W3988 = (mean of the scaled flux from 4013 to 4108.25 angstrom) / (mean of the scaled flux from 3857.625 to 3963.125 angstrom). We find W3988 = 1.3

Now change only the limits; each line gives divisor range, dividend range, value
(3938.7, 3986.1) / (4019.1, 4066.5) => 1.34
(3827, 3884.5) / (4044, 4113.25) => 1.25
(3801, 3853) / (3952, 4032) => 1.25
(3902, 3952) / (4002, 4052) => 1.29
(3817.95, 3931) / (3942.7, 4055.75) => 1.17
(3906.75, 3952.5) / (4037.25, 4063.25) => 1.30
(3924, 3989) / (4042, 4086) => 1.36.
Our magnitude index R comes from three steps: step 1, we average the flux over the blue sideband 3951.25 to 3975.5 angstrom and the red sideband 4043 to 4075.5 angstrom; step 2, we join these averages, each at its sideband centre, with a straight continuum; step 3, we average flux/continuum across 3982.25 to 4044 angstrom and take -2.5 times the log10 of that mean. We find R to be -0.136 mag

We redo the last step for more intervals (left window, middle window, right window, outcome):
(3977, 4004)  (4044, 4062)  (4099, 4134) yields -0.10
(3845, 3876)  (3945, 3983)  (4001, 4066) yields 0.26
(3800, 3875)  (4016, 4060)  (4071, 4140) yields -0.13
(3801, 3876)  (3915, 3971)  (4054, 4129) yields 0.12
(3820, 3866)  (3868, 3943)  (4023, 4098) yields 0.08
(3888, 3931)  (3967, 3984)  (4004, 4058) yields 0.26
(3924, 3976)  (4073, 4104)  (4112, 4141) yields -0.02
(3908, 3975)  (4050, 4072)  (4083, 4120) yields -0.16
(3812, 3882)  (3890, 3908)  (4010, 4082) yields 0.17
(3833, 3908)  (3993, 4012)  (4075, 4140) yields -0.11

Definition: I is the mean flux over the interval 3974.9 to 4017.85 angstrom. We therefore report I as 26.1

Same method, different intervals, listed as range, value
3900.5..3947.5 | 23.1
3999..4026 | 28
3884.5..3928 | 23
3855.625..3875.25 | 27.3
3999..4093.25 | 27.9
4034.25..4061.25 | 28.3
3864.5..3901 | 22.6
